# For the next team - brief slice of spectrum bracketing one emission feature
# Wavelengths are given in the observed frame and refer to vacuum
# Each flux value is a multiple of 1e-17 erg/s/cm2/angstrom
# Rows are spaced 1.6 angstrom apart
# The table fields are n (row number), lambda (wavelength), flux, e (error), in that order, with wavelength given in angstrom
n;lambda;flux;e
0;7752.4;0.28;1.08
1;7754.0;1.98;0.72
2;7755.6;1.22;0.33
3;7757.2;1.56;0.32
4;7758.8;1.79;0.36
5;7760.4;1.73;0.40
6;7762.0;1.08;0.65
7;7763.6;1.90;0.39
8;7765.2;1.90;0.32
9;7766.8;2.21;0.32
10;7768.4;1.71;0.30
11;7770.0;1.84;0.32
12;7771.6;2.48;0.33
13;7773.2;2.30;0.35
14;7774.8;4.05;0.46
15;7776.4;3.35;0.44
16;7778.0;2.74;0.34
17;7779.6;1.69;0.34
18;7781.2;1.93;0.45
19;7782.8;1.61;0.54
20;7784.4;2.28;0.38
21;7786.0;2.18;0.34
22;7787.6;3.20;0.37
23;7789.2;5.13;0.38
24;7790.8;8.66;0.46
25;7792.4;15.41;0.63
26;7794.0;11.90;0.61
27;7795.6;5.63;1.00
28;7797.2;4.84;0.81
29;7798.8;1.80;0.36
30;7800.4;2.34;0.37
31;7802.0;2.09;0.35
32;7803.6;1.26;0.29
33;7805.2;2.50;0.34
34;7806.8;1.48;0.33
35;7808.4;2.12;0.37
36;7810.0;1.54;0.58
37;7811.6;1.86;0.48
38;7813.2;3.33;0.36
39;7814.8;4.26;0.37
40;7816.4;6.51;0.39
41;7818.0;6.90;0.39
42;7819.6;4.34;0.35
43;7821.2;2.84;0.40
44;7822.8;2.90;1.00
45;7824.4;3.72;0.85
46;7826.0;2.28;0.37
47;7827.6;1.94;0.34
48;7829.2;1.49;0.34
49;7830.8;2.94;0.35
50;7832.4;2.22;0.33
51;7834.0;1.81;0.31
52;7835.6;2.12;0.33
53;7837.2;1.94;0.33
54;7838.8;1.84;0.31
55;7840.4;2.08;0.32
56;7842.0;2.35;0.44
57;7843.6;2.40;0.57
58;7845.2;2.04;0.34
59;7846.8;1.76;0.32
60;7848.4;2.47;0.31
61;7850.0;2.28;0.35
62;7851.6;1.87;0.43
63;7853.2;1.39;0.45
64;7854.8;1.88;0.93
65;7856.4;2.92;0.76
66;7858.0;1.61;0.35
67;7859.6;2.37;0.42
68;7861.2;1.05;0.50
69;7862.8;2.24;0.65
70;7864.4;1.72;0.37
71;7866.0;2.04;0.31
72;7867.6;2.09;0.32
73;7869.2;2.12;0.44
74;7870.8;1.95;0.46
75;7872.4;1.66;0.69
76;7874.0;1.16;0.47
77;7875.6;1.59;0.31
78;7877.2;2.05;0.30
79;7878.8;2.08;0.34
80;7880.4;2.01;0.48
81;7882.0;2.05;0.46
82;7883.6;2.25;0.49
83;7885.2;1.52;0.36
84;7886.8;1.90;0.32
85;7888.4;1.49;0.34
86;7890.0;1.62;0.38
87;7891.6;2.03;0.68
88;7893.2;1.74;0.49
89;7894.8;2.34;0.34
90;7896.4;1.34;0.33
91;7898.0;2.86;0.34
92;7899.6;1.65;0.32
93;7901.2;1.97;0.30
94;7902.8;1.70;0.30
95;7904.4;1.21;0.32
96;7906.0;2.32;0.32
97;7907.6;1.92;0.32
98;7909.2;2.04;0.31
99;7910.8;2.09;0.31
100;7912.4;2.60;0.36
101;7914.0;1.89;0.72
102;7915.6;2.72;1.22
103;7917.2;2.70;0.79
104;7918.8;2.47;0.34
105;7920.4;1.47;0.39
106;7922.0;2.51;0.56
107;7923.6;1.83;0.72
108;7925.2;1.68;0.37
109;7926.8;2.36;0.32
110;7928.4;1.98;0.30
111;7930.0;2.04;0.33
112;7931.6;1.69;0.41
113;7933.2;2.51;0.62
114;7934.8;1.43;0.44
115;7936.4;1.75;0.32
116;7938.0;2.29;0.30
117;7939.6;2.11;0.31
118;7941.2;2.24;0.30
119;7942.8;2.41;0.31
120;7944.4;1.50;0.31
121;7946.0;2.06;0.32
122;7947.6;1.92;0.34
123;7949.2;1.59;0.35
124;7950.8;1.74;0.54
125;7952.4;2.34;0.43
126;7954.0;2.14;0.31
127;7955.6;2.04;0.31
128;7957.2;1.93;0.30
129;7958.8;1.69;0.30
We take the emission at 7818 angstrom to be [N II] 6583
